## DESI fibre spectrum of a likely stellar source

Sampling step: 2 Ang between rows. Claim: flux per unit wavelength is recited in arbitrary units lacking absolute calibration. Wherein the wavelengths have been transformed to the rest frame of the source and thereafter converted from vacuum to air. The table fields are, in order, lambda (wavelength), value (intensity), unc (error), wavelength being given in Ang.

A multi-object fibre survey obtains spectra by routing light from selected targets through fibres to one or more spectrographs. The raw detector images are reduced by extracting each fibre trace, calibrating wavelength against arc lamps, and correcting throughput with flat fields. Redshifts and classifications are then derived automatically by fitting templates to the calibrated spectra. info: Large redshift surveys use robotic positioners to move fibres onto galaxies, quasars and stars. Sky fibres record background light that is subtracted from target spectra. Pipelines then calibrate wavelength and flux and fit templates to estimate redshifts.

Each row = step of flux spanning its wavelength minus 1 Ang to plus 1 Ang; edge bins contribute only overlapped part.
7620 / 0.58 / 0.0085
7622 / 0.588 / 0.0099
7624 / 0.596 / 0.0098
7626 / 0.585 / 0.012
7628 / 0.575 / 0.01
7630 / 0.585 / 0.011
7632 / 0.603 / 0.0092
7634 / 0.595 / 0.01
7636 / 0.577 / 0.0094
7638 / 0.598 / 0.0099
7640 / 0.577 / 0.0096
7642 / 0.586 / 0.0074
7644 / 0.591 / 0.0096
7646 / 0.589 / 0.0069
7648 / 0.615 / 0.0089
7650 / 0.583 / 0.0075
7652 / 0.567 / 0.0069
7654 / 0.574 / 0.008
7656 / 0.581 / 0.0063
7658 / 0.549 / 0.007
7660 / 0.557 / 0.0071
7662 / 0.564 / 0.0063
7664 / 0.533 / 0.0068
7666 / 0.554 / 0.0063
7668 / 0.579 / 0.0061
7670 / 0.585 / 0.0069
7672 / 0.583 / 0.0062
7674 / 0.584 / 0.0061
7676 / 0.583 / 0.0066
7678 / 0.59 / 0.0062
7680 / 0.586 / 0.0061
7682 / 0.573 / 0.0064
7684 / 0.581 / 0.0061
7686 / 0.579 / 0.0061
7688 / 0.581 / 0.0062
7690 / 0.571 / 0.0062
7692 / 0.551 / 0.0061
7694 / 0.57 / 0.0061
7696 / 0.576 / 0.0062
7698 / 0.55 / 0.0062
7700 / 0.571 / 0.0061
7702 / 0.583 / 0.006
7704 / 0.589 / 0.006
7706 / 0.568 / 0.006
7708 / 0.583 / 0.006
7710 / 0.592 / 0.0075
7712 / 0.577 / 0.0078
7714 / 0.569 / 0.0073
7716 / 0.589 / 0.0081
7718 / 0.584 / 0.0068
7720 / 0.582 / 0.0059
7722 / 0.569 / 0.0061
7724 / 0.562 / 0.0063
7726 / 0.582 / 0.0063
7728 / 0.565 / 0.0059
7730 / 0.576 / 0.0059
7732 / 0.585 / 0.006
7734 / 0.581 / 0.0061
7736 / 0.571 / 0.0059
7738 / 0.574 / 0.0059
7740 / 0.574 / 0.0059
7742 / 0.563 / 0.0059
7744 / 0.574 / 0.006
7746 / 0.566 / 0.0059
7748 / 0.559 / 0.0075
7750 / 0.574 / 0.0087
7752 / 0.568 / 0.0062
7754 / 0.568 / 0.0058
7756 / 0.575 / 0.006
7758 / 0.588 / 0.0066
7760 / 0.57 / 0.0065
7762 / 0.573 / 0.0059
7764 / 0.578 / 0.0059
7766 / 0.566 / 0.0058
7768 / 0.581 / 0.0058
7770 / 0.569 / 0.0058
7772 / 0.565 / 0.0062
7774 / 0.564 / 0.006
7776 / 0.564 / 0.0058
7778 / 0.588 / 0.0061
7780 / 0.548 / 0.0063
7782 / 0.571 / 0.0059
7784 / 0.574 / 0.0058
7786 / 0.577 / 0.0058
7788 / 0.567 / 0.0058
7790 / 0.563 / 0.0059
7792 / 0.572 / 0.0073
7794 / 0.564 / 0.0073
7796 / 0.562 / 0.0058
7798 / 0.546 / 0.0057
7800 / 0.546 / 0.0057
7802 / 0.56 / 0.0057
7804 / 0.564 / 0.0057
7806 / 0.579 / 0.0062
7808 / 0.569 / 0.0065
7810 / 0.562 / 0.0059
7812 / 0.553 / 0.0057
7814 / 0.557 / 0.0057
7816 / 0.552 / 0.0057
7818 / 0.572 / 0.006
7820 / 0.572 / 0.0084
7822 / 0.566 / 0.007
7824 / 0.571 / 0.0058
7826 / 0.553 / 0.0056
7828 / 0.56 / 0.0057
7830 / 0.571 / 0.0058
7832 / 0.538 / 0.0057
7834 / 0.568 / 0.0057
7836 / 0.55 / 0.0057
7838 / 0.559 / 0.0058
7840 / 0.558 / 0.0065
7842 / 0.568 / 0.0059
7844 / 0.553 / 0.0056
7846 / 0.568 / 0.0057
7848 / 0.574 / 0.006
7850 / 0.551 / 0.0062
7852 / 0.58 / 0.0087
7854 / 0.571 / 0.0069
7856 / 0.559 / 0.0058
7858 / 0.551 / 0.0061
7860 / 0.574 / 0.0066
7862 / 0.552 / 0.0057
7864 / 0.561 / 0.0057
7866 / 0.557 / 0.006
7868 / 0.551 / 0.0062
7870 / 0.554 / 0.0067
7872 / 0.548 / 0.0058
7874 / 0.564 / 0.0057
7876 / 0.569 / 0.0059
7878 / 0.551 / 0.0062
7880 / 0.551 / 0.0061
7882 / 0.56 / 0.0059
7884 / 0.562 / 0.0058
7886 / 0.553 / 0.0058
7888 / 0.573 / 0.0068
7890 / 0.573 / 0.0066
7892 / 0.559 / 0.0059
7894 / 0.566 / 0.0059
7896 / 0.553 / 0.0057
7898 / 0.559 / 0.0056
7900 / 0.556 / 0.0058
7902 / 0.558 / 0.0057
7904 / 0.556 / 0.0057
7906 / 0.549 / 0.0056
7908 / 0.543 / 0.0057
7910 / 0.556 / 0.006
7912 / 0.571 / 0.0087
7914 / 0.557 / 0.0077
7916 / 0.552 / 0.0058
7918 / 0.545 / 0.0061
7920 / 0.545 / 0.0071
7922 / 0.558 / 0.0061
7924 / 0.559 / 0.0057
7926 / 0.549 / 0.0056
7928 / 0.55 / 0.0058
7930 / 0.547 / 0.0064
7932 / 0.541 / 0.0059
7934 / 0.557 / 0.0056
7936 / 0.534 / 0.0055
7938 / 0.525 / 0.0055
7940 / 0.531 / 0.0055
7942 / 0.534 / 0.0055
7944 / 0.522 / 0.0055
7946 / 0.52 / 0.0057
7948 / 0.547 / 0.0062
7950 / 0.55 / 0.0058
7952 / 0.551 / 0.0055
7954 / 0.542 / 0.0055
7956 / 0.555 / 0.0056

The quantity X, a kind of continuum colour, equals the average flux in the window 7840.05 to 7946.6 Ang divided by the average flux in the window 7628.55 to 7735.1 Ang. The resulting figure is 1.0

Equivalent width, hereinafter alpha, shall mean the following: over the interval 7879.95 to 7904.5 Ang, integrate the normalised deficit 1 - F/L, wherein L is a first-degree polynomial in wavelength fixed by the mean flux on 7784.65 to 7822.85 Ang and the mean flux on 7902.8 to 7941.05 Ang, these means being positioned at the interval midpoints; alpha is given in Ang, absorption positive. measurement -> -0.4 Ang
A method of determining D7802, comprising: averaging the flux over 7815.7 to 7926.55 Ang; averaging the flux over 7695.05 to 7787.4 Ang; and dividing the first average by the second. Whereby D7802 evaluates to 1.0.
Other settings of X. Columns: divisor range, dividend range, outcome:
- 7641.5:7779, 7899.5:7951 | 0.95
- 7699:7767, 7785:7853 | 0.98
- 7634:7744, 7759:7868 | 0.98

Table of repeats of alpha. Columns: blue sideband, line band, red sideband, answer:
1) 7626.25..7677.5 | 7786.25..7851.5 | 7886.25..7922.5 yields 0.3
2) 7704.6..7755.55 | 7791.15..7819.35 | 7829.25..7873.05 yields 0.2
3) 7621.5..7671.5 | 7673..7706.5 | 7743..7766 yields 0.0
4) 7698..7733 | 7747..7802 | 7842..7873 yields 0.2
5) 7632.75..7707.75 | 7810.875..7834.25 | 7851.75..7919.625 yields 0.1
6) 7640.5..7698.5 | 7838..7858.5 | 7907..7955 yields -0.3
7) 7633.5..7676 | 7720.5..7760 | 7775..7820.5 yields -0.2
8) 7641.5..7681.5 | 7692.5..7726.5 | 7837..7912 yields -0.2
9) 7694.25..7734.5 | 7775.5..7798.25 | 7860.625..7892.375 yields 0.1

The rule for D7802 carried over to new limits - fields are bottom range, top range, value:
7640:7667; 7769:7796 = 0.99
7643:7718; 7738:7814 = 0.99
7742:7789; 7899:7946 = 0.96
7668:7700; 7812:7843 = 0.97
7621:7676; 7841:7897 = 0.97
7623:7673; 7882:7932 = 0.96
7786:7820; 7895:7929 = 0.98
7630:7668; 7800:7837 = 0.97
